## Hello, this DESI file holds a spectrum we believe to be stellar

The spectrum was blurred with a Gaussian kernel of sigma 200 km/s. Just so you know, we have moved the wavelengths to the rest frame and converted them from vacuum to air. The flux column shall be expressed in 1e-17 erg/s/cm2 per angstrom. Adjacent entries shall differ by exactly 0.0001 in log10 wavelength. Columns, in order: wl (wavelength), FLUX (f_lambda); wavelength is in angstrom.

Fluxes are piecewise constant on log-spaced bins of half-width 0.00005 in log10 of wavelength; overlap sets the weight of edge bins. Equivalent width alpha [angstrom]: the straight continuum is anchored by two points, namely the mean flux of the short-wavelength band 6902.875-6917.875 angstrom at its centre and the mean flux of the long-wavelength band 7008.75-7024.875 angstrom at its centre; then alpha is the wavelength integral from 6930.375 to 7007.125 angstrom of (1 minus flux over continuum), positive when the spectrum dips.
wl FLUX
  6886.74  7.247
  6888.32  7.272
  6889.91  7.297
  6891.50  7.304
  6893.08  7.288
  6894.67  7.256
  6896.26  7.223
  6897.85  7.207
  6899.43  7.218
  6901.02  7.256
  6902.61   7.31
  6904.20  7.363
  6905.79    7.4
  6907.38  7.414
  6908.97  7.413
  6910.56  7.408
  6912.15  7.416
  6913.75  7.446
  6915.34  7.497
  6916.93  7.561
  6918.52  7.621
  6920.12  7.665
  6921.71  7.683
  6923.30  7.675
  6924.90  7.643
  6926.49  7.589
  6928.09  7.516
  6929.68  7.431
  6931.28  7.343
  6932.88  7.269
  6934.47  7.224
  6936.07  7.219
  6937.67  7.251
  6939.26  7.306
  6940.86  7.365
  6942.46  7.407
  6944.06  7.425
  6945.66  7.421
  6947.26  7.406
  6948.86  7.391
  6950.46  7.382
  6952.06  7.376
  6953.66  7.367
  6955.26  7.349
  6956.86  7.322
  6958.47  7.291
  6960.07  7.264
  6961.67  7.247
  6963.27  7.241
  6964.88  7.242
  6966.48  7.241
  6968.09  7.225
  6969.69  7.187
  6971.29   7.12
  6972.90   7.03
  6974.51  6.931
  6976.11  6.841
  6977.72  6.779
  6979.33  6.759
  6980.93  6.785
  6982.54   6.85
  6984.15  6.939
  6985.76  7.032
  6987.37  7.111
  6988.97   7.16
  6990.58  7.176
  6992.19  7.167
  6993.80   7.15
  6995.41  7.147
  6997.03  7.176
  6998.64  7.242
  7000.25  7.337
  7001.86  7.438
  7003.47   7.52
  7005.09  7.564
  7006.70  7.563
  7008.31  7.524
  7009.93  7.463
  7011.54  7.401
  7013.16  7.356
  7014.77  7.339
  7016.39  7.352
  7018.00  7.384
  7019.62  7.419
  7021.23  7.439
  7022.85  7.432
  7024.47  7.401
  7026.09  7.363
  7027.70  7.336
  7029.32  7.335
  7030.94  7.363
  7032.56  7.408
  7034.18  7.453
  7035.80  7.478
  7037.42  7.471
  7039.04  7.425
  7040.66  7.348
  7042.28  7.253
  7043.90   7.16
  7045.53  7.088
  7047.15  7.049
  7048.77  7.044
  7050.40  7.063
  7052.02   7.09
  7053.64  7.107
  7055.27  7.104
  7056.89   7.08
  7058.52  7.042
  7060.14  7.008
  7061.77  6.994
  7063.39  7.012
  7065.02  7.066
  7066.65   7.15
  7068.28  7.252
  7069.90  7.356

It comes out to 2.0 angstrom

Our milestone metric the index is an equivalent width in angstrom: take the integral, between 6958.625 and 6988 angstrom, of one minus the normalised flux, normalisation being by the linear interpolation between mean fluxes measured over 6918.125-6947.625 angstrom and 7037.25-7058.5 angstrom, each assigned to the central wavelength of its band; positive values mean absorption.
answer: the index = 1.2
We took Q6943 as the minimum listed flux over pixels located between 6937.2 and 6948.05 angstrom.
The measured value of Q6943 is 7.251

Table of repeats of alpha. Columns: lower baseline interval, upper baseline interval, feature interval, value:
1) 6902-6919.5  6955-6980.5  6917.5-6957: -0.7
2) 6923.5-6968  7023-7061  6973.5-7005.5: 0.9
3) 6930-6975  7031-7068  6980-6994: 0.4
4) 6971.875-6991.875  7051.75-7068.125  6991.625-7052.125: -2.7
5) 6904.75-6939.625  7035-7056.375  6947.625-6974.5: 0.4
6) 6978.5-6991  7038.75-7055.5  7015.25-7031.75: -0.7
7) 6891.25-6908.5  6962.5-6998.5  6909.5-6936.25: -0.9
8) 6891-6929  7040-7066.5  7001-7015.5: -0.5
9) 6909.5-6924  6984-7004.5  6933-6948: 0.2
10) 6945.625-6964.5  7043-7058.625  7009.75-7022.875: -0.4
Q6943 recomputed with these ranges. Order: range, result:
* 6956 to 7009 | 6.759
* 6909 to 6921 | 7.408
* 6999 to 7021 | 7.337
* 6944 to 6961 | 7.264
